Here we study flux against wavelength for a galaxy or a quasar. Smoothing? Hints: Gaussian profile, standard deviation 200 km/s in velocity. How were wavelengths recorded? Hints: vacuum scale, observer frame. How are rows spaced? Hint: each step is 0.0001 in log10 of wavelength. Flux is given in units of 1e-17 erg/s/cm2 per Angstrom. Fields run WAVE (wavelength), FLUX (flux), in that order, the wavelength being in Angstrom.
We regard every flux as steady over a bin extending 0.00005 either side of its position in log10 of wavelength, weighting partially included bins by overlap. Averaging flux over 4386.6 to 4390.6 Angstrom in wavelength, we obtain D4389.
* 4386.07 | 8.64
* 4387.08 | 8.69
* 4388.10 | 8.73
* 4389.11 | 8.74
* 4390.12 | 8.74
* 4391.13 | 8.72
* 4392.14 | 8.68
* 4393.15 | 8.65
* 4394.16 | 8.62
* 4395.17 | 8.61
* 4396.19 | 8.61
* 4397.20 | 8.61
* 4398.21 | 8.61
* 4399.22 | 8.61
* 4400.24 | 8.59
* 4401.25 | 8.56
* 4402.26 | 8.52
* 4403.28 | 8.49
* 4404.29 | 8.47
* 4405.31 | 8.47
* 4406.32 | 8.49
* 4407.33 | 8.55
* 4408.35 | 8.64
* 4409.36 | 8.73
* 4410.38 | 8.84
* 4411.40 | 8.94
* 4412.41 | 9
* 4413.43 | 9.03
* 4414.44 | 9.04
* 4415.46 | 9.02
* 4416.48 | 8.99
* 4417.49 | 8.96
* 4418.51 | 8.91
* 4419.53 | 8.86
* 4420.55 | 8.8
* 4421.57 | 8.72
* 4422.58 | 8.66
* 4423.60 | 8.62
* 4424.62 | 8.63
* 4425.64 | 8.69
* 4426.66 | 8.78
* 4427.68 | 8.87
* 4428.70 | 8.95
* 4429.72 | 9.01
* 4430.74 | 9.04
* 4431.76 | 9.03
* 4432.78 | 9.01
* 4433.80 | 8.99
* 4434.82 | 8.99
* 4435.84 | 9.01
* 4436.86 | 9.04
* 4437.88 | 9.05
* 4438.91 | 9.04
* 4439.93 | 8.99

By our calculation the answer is 8.71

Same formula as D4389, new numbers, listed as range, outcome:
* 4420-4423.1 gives 8.73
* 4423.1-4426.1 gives 8.64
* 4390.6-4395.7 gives 8.66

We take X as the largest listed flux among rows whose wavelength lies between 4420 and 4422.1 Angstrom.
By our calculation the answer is 8.8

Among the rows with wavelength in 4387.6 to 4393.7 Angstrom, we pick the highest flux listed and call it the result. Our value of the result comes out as 8.74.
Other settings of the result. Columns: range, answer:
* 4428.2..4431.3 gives 9.04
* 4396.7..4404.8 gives 8.61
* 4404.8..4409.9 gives 8.73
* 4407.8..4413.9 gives 9.03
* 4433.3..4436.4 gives 9.01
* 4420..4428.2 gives 8.87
